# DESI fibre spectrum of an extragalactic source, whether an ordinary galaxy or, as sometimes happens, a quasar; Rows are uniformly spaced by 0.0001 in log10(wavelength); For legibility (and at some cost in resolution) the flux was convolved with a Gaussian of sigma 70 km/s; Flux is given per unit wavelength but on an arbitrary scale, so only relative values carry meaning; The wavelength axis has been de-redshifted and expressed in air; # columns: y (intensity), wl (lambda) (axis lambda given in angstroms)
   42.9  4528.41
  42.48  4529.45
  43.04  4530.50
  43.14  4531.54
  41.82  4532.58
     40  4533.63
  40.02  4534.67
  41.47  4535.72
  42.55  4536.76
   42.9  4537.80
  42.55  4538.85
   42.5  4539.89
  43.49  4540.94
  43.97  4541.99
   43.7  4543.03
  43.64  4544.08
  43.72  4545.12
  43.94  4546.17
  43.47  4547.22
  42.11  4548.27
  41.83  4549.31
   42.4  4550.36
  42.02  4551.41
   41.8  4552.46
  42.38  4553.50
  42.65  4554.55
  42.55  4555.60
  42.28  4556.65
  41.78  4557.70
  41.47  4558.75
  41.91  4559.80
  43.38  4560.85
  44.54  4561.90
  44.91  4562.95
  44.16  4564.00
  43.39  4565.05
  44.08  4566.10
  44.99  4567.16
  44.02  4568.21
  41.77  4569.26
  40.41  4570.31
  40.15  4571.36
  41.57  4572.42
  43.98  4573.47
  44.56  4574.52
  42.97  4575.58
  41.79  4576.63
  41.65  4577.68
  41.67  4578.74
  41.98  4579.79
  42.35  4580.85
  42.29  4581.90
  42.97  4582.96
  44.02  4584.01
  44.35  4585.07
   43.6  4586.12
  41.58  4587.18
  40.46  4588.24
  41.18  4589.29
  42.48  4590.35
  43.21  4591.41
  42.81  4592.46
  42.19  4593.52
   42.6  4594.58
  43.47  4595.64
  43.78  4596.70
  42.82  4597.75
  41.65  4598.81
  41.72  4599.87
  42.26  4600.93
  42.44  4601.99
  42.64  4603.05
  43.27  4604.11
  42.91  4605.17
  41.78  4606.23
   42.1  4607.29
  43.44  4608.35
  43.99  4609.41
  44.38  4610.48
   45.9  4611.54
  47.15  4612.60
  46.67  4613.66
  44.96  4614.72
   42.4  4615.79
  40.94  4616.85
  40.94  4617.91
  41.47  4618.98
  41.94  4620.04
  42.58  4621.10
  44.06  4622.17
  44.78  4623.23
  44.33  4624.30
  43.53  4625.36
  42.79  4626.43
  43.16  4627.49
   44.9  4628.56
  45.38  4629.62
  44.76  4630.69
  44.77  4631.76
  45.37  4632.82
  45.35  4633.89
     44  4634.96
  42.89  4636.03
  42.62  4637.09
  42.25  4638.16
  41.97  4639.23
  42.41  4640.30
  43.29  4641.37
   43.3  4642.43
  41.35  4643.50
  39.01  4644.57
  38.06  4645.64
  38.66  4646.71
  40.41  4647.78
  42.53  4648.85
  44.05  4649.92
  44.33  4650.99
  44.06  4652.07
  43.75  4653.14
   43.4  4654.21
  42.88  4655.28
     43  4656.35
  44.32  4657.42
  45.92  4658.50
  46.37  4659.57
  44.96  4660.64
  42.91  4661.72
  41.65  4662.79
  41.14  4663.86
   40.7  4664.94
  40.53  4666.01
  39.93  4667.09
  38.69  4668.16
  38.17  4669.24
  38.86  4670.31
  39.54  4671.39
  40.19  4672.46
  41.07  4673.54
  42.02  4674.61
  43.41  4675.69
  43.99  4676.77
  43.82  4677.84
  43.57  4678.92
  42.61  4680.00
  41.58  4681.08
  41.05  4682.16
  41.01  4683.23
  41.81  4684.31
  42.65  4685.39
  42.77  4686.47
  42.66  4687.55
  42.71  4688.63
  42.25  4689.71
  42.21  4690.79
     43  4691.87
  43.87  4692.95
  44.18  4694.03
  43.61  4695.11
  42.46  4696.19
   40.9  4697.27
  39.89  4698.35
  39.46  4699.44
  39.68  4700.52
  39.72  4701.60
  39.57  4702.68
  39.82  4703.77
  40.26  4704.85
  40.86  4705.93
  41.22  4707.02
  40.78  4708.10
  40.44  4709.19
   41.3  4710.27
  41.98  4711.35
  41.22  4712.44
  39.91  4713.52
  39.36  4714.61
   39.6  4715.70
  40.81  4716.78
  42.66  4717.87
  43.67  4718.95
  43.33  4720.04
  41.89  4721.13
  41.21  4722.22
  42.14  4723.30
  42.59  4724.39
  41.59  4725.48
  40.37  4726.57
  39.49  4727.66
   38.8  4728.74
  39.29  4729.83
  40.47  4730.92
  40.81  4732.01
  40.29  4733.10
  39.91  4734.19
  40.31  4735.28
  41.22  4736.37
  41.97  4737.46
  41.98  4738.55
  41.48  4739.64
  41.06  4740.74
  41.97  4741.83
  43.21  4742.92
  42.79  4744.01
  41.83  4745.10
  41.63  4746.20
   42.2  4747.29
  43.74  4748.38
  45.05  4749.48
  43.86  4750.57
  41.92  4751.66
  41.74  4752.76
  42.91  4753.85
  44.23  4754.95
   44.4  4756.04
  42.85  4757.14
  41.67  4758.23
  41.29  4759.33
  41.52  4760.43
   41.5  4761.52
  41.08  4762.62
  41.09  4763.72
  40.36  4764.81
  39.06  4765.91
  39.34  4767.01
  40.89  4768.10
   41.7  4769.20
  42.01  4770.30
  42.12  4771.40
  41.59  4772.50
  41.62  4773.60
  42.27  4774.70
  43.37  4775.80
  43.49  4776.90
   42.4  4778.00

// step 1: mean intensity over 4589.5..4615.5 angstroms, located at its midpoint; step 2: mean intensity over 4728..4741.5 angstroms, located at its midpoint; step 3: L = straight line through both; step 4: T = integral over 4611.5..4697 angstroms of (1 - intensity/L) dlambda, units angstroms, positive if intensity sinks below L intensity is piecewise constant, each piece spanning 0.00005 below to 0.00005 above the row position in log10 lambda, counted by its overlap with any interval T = -0.9 angstroms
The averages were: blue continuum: 43.3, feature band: 42.7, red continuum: 40.6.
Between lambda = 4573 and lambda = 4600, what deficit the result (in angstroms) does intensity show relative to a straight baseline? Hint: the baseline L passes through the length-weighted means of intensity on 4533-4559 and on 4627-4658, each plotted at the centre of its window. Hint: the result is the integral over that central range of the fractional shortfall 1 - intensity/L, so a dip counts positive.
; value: 0.02 angstroms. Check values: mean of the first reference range 42.5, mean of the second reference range 43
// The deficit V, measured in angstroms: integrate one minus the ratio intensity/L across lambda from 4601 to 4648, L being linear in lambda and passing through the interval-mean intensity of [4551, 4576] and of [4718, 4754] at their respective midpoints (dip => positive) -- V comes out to -0.72 angstroms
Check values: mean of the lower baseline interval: 42.8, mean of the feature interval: 43.1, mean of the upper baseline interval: 41.7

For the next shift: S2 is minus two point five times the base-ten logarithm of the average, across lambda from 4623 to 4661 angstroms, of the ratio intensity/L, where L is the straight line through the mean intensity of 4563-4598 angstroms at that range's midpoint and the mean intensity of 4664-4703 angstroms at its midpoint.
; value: -0.03 mag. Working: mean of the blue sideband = 42.7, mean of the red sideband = 41.5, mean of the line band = 43.3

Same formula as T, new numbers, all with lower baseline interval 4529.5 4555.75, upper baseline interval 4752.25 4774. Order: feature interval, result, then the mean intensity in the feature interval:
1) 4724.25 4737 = 0.4 angstroms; 40.4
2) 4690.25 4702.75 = 0.1 angstroms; 41.6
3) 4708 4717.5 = 0.3 angstroms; 40.6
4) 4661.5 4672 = 0.5 angstroms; 40.2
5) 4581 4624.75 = -0.8 angstroms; 43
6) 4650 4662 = -0.6 angstroms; 44.2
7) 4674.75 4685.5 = -0.1 angstroms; 42.5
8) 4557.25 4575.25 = -0.2 angstroms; 43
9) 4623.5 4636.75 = -0.6 angstroms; 44.3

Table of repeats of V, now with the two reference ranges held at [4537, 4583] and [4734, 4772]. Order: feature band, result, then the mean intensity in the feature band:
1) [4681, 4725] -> 0.6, 41.5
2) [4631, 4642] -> -0.3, 43.5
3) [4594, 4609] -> 0.0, 42.7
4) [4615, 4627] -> -0.1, 42.7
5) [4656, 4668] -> -0.1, 42.7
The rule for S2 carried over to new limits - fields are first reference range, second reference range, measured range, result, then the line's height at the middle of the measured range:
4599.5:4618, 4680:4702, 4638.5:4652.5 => 0.02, 42.7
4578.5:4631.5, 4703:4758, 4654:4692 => 0.00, 42.3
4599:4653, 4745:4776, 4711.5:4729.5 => 0.03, 42.3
